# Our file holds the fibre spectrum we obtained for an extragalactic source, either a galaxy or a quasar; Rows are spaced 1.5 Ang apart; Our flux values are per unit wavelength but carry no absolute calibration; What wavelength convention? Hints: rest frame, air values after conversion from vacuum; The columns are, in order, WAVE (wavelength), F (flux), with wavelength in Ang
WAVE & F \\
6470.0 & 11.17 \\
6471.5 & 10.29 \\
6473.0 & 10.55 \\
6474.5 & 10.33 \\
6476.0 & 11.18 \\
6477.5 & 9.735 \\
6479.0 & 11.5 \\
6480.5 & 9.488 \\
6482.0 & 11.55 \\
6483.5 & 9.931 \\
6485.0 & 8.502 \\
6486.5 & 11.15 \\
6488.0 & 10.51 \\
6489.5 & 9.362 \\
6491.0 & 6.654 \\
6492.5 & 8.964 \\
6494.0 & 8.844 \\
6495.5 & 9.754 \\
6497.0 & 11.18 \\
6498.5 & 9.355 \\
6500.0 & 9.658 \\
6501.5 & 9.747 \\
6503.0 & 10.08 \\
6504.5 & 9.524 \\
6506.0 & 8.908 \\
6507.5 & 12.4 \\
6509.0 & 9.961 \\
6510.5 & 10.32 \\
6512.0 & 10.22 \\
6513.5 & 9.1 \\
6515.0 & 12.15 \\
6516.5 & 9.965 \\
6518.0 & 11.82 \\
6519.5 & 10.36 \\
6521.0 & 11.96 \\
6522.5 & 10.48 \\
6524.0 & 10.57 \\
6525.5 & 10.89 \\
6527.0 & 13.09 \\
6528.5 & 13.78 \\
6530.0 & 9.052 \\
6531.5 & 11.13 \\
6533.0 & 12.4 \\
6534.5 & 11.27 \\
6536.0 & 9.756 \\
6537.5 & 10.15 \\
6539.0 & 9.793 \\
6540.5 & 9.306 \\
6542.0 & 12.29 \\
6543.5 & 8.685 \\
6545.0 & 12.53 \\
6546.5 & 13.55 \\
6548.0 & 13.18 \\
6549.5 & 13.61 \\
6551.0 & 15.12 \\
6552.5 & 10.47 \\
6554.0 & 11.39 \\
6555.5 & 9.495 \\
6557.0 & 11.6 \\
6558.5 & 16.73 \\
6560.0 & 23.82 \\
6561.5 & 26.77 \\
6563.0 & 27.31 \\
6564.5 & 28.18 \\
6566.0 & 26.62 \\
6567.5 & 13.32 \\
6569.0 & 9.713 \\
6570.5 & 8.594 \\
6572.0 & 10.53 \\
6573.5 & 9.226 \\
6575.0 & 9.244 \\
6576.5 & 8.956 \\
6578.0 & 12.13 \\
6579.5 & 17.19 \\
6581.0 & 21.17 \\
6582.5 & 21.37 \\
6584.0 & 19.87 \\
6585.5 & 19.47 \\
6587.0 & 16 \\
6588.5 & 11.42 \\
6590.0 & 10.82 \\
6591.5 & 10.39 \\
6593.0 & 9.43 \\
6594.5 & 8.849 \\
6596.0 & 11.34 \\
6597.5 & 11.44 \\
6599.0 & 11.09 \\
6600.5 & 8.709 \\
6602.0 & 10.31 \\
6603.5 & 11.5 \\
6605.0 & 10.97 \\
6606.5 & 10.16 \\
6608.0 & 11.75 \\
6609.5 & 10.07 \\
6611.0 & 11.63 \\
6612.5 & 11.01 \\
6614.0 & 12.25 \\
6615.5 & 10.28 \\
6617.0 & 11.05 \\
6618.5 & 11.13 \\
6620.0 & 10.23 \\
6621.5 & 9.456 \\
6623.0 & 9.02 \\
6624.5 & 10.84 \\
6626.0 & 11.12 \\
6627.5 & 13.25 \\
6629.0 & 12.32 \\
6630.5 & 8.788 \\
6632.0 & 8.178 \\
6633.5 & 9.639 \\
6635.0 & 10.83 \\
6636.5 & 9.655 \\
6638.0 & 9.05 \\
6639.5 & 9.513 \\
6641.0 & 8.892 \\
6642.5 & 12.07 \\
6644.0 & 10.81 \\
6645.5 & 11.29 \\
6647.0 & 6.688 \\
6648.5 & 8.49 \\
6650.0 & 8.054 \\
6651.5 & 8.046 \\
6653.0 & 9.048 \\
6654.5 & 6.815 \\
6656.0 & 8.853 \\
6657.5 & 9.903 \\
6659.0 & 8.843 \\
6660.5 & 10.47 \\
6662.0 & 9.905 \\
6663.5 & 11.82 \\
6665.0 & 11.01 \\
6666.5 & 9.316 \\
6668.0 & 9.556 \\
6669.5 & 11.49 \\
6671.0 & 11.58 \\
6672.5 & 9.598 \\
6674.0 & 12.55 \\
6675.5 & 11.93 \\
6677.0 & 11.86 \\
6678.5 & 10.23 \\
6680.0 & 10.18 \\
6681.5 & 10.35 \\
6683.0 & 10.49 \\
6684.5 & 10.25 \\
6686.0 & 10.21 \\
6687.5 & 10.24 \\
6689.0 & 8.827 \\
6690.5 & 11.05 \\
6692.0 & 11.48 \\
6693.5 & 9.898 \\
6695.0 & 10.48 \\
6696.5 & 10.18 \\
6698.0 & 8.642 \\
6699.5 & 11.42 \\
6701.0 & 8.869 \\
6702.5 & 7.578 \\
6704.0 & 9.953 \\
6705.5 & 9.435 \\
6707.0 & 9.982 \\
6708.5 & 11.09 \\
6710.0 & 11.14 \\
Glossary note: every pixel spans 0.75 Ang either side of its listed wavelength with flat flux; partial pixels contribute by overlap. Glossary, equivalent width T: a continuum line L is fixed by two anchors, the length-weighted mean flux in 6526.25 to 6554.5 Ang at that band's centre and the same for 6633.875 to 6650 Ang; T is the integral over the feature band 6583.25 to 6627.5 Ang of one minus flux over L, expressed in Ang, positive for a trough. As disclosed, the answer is -4.7 Ang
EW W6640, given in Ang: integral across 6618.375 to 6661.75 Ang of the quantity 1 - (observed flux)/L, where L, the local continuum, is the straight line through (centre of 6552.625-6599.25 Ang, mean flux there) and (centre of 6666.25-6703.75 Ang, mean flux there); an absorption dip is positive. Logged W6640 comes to 9.1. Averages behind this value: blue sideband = 14.9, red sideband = 10.3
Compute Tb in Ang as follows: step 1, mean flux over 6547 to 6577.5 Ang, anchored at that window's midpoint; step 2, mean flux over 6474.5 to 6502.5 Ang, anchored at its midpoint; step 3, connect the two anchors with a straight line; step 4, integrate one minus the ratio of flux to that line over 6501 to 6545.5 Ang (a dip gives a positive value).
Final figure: 5.7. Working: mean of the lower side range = 9.85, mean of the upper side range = 15.2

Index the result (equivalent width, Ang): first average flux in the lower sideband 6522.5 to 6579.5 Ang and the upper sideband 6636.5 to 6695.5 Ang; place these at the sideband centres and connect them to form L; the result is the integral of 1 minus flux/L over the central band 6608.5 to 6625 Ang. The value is 1.2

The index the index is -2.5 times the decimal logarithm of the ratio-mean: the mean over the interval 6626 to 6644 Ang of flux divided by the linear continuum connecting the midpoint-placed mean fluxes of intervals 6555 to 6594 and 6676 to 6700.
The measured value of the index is 0.25 mag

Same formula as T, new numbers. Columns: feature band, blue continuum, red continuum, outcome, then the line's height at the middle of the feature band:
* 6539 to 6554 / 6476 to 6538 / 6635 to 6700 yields -2.4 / 10.3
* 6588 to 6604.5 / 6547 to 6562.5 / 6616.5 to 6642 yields 2.6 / 12.5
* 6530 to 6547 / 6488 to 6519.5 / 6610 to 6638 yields -1.3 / 10.1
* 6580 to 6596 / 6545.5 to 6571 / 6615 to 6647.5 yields -0.8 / 13.9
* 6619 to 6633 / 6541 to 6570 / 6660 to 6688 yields 2.7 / 12.8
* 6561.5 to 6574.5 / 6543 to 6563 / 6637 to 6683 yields -2.6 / 14.2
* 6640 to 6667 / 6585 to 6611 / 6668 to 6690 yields 3.5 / 10.9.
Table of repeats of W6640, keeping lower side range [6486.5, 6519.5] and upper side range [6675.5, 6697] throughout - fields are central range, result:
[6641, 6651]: 0.8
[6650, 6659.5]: 1.7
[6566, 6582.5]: -4.8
